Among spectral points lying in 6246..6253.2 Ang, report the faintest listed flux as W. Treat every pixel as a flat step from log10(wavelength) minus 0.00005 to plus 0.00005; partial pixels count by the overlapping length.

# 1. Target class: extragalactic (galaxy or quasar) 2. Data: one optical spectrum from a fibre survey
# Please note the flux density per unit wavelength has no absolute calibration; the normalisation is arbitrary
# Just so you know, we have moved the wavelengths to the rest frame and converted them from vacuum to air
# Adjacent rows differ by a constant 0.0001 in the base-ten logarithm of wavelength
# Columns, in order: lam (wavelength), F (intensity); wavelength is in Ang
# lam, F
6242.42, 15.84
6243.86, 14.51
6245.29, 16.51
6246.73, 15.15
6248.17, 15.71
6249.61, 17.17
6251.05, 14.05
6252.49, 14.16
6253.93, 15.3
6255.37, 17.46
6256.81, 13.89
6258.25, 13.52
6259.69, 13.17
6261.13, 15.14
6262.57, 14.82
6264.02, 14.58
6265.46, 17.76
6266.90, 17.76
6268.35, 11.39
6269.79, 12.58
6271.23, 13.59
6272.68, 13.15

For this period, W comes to 14.05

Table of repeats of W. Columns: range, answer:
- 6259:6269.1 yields 11.39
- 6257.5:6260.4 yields 13.17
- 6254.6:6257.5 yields 13.89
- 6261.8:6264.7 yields 14.58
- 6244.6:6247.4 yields 15.15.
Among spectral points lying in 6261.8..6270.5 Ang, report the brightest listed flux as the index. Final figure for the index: 17.76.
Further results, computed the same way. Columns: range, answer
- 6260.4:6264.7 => 15.14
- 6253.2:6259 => 17.46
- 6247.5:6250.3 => 17.17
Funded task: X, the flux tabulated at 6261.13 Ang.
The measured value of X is 15.14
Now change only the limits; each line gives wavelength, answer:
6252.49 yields 14.16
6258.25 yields 13.52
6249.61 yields 17.17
